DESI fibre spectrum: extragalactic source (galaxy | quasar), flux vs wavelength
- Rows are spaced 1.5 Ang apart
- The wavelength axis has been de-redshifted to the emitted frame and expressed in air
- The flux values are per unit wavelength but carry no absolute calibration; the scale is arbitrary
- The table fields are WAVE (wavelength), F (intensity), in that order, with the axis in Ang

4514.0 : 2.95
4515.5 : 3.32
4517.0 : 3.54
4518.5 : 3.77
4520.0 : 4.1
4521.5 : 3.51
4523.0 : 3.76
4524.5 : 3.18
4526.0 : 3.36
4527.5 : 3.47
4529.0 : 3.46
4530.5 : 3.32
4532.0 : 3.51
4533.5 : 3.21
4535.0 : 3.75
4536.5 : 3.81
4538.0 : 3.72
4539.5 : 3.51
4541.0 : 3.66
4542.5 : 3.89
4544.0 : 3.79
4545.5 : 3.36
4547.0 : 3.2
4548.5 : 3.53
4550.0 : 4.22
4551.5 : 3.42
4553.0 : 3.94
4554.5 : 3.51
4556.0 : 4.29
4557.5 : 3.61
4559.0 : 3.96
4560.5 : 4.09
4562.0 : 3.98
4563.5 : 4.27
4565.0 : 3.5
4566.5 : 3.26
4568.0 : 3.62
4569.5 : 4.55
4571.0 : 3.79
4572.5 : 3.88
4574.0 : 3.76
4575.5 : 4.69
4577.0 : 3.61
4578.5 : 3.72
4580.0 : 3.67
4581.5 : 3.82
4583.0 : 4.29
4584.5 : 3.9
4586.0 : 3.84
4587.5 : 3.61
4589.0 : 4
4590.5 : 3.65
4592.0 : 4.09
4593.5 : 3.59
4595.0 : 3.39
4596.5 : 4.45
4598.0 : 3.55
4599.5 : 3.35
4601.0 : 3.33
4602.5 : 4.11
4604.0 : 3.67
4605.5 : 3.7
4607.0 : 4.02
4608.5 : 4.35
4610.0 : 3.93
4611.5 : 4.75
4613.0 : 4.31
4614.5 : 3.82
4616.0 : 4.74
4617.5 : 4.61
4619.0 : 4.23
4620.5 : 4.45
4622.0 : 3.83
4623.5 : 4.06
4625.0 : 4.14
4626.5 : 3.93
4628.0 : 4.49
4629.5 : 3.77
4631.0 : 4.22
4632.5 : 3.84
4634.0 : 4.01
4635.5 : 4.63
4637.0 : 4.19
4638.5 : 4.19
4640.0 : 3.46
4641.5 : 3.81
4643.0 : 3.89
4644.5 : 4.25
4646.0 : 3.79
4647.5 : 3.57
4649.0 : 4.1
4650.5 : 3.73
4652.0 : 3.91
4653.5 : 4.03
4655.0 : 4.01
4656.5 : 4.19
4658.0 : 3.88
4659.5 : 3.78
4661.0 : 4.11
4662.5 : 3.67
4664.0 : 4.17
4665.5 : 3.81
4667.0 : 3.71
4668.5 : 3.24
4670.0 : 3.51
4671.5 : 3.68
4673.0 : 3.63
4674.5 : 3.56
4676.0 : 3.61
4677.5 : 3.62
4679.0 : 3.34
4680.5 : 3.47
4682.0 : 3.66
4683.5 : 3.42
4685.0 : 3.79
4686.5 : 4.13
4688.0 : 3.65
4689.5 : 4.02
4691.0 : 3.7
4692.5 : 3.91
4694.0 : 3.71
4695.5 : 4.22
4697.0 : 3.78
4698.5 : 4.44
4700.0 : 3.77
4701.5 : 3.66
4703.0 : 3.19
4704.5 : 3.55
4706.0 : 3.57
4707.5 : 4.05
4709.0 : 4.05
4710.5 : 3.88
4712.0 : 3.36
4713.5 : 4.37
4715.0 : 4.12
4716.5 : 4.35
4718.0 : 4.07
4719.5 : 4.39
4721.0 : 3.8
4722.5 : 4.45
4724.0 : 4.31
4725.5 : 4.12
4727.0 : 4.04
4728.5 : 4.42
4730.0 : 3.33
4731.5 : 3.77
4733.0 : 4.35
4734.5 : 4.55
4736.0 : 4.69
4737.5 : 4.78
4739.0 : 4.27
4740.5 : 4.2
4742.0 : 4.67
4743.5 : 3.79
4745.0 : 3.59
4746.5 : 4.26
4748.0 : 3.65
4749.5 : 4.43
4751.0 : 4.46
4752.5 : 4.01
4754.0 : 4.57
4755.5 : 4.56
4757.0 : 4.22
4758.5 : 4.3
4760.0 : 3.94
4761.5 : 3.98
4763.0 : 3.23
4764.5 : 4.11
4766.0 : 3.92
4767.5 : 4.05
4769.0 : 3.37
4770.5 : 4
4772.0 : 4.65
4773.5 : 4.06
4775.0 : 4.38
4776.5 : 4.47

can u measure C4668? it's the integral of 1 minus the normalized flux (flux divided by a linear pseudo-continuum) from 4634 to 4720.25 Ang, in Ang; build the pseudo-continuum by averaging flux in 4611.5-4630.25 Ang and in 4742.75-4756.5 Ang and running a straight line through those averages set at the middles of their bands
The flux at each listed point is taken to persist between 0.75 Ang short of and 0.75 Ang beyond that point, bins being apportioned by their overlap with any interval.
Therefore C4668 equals 6.98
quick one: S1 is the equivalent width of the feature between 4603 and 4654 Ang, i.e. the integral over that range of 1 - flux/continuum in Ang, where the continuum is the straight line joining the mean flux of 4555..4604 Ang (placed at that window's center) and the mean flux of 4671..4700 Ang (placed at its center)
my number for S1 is -3.6 Ang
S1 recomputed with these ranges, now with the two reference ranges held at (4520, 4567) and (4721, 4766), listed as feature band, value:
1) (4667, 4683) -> 1.8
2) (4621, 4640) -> -1.0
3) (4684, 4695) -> 0.5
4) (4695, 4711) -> 0.9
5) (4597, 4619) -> -1.2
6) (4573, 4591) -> -0.6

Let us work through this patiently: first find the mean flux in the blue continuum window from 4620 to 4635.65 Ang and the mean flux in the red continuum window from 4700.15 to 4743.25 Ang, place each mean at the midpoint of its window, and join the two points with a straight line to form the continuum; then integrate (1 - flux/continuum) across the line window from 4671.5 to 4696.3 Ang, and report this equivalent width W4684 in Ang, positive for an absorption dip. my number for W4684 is 2.3 Ang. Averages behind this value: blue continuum 4.1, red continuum 4.08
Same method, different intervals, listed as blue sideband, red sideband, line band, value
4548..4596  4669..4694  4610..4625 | -2.03 Ang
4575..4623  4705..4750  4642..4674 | 1.57 Ang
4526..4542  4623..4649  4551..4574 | -1.09 Ang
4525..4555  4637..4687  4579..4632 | -4.29 Ang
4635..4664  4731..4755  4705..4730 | 0.73 Ang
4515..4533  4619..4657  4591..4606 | 0.50 Ang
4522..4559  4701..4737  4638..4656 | -0.17 Ang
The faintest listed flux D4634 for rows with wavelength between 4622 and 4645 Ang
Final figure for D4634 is 3.46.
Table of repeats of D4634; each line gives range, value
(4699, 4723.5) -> 3.19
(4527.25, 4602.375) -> 3.2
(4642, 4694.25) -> 3.24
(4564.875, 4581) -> 3.26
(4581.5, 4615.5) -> 3.33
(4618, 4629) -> 3.83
